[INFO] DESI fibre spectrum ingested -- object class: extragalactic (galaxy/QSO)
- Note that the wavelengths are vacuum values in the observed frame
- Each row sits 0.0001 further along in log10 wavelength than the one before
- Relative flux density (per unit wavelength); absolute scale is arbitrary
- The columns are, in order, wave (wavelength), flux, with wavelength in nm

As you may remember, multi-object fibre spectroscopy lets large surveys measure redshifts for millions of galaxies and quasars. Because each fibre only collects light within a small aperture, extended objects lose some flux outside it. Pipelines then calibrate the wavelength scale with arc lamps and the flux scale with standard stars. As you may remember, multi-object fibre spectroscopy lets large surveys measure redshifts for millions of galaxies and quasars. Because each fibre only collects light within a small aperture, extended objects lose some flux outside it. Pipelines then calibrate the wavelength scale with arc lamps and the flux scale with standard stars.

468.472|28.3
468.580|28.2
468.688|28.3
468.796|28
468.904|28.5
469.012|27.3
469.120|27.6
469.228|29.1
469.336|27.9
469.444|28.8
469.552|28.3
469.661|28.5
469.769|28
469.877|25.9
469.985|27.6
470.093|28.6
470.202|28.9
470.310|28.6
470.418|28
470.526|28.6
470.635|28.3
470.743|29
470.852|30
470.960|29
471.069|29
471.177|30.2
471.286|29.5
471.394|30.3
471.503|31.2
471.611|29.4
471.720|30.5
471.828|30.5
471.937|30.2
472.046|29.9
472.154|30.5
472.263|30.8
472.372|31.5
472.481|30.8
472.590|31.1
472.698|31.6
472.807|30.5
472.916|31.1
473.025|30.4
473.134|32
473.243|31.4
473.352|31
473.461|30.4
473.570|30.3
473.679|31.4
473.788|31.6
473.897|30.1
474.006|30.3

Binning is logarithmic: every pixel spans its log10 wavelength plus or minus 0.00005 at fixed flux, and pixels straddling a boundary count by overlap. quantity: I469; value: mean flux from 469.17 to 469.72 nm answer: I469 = 28.5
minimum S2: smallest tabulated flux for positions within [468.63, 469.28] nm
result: 27.3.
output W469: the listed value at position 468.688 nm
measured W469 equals 28.3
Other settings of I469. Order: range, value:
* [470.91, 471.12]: 28.9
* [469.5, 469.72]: 28.3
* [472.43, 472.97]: 31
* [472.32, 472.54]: 31.1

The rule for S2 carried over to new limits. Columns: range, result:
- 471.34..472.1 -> 29.4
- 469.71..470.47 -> 25.9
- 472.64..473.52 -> 30.4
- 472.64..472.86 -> 30.5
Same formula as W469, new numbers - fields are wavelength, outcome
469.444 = 28.8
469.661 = 28.5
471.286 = 29.5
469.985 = 27.6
